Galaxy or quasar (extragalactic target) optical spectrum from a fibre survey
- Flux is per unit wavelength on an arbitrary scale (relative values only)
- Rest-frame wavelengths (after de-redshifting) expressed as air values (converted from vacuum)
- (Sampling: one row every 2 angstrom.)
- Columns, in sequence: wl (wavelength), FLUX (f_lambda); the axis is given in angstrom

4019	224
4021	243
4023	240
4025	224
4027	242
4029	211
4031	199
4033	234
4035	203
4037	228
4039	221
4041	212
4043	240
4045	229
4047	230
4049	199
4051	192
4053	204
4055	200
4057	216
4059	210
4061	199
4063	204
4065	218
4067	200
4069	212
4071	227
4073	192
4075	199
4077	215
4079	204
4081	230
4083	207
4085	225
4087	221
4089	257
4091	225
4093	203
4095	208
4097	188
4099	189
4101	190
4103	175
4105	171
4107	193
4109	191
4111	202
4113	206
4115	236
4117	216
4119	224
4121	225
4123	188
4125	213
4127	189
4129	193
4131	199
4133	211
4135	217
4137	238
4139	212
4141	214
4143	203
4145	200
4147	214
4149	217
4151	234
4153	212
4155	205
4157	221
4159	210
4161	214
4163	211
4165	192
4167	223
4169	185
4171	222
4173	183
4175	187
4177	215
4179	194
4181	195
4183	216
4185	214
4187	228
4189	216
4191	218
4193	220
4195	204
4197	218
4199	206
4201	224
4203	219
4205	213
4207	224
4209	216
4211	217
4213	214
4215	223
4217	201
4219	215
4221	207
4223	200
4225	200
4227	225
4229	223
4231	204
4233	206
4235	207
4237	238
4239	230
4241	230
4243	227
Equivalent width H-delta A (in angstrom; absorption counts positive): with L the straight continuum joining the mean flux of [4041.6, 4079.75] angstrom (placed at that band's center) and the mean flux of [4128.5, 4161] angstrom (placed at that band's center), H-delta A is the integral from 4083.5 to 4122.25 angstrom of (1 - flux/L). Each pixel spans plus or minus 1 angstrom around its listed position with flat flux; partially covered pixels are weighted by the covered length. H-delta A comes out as 0.73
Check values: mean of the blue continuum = 210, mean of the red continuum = 213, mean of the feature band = 207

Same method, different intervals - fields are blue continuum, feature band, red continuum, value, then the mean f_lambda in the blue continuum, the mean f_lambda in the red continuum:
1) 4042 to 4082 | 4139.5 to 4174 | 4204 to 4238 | 0.5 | 211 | 214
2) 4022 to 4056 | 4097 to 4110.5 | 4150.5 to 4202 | 1.8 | 218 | 210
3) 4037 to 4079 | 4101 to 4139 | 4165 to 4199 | 0.9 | 211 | 208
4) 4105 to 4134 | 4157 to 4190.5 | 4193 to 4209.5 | 0.8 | 205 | 216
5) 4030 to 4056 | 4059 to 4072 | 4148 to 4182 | 0.2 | 215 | 207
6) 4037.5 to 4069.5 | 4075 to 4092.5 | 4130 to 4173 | -0.8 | 212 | 211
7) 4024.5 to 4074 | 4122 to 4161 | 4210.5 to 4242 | 0.8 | 214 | 215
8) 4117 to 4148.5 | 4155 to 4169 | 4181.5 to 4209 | 0.2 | 210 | 216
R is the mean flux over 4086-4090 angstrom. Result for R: 239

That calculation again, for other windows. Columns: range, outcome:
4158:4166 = 207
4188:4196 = 214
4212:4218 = 213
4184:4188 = 221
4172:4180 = 195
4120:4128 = 204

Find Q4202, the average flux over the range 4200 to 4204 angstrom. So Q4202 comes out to 222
